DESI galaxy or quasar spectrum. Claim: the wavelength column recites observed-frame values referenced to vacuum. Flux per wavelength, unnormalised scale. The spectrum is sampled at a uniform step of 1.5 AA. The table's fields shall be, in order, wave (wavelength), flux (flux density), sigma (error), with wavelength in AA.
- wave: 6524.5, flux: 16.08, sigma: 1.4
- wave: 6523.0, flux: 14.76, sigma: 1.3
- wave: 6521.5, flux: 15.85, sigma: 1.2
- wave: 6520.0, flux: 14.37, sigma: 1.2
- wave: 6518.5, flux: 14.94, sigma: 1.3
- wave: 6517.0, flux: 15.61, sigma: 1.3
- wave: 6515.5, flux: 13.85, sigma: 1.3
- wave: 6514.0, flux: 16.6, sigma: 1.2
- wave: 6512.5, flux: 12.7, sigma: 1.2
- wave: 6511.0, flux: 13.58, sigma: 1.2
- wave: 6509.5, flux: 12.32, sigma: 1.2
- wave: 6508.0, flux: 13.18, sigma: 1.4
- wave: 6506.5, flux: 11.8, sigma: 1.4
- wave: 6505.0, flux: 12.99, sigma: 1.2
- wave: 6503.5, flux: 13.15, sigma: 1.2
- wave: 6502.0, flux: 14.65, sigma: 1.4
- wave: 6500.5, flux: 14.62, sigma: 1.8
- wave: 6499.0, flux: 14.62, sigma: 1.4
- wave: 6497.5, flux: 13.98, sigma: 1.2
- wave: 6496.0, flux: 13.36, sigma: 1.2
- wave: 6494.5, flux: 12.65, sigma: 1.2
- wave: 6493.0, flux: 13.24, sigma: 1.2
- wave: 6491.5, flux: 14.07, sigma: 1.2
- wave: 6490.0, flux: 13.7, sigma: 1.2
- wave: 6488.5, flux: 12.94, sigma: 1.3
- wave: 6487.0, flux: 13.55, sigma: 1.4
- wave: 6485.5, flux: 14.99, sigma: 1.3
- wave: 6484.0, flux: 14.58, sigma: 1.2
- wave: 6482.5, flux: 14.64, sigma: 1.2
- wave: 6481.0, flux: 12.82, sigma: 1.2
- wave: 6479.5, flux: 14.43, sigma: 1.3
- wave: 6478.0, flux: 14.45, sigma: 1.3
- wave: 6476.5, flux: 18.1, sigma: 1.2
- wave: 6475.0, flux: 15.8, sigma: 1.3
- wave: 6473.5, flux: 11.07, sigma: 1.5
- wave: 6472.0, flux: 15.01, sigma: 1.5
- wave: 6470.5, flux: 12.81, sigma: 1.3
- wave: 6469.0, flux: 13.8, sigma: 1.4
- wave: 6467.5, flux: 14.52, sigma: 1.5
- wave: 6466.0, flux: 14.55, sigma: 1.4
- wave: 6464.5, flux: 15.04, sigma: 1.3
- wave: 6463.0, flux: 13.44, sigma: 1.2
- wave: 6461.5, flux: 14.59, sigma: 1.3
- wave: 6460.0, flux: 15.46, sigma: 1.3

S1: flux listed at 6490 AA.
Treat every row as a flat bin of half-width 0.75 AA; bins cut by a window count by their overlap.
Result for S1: 13.7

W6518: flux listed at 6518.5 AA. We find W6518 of 14.94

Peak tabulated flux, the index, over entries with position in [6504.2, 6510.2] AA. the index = 13.18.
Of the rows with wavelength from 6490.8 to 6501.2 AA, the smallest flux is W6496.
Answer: 12.65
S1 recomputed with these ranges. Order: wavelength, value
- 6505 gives 12.99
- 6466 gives 14.55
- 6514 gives 16.6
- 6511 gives 13.58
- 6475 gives 15.8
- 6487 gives 13.55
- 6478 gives 14.45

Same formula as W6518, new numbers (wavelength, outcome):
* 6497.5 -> 13.98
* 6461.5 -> 14.59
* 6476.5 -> 18.1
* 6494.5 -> 12.65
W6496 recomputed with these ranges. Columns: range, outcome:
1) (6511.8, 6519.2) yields 12.7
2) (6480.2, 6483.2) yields 12.82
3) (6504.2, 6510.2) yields 11.8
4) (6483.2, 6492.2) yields 12.94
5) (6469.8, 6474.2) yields 11.07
